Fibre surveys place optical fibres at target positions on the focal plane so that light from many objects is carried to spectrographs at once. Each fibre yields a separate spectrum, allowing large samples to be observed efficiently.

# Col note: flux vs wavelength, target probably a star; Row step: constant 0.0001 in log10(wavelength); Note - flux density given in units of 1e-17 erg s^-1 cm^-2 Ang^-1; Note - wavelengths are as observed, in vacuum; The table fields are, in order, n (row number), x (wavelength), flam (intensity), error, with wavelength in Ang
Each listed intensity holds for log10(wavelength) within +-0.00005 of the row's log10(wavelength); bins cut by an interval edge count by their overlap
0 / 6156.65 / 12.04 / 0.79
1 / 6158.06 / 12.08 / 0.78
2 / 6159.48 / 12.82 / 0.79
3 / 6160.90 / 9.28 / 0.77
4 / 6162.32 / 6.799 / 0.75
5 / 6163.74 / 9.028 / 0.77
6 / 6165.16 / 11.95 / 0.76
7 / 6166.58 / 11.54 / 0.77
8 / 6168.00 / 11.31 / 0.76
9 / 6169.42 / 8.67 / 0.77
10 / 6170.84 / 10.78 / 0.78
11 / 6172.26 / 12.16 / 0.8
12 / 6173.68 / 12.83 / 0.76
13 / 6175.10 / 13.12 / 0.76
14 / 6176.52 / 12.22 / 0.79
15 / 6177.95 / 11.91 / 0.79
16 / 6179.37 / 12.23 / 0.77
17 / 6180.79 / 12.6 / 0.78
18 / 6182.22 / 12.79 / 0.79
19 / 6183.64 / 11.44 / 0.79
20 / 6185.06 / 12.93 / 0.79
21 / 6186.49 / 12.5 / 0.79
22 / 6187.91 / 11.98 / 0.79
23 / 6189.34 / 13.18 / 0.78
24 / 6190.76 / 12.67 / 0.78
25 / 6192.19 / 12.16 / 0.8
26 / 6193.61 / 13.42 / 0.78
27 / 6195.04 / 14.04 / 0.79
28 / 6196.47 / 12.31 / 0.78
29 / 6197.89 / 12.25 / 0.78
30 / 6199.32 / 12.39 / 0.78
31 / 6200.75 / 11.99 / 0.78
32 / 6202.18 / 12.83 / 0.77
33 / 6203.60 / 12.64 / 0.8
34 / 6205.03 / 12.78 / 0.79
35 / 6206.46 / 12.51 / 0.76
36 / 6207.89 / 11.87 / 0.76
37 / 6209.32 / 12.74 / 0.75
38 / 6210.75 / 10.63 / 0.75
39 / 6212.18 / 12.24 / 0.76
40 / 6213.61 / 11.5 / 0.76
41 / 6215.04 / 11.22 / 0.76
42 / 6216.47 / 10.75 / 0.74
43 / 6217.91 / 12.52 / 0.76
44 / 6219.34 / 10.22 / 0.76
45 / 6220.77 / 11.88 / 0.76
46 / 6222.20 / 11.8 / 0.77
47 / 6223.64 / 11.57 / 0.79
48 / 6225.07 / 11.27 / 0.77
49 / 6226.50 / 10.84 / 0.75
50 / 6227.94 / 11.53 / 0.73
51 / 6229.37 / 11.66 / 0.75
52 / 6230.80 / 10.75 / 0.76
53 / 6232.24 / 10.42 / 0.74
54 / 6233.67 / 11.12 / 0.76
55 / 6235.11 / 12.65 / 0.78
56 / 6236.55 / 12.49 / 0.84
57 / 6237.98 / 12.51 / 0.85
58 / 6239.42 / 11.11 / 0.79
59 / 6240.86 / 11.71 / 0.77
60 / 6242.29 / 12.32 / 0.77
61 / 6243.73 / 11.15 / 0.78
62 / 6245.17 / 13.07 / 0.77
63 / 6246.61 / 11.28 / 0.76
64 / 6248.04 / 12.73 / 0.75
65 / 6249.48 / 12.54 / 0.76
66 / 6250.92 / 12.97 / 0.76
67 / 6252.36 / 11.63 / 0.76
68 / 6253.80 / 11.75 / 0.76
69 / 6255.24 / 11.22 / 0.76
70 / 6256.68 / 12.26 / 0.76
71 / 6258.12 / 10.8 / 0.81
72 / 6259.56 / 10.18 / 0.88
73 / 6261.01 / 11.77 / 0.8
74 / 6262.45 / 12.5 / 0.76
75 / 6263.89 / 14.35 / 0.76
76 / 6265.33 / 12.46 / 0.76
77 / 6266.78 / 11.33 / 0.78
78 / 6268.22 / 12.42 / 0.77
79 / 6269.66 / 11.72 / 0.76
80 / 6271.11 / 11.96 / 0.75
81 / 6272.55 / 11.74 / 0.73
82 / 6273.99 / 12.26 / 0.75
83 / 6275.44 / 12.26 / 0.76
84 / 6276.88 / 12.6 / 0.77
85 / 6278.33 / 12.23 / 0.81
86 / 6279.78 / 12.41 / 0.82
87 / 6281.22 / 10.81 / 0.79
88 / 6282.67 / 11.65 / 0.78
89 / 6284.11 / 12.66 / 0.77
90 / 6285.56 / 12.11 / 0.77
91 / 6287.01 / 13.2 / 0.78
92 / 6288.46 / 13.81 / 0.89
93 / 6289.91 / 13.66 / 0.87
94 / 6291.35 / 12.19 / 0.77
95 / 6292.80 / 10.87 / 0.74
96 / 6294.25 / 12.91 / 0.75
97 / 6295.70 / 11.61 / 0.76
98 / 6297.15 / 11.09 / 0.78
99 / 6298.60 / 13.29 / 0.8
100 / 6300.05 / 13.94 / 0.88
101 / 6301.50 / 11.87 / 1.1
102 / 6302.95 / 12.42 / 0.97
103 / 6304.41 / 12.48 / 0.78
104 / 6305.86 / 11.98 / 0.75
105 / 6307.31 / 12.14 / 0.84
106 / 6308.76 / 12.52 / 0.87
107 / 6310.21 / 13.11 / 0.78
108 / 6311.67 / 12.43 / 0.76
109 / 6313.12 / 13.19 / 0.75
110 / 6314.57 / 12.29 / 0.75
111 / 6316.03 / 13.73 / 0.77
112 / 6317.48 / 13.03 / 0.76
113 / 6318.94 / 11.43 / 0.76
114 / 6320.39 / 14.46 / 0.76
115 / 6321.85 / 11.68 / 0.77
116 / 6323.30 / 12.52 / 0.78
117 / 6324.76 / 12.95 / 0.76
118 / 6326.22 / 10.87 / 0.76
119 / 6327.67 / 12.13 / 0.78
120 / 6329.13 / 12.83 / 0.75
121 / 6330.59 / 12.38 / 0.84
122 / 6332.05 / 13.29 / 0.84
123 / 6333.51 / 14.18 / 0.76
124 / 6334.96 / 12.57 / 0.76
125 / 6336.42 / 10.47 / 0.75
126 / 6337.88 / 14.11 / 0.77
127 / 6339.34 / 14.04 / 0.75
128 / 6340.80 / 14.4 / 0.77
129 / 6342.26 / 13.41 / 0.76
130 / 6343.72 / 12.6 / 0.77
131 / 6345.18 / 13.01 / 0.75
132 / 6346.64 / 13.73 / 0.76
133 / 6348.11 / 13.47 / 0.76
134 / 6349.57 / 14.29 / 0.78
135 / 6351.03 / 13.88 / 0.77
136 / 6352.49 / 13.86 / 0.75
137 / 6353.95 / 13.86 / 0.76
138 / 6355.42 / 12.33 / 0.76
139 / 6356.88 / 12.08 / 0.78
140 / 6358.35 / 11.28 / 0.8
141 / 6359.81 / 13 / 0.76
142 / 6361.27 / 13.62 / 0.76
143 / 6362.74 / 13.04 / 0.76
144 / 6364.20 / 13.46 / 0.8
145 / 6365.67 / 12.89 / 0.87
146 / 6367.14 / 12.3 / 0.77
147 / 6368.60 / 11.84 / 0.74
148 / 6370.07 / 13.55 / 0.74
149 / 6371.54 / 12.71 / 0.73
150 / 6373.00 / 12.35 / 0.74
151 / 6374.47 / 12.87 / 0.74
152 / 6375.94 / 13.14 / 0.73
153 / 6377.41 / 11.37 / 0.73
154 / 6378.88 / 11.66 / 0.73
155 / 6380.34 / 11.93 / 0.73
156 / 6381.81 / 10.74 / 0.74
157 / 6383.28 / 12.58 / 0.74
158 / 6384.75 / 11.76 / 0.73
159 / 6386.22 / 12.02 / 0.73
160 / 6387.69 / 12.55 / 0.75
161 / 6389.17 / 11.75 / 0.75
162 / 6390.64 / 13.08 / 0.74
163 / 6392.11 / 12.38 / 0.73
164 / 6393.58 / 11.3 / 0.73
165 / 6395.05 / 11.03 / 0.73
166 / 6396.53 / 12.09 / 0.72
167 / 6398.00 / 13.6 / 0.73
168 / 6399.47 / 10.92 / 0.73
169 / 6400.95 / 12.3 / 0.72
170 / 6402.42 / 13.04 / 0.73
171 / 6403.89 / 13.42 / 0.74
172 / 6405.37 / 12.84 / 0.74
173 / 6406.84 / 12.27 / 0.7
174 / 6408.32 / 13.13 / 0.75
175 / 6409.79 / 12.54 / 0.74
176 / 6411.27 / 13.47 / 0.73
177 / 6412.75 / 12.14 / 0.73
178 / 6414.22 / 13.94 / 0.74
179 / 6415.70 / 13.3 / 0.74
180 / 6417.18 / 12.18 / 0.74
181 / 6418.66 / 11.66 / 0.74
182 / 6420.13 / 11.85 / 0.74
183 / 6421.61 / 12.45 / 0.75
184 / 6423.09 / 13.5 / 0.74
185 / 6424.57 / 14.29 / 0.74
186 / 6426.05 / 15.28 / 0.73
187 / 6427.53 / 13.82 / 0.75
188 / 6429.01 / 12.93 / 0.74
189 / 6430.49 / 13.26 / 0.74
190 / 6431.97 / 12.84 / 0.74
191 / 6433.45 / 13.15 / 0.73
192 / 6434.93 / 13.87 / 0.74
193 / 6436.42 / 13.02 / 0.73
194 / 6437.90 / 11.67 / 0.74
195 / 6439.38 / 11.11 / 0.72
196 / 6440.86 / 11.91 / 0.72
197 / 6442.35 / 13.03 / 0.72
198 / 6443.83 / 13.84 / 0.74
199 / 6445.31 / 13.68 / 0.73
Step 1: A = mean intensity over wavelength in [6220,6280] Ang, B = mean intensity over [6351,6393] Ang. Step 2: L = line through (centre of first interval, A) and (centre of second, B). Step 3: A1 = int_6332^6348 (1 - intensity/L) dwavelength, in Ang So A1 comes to -1.2 Ang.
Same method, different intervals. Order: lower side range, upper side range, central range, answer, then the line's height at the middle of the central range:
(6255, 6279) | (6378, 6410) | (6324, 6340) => -0.8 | 12.1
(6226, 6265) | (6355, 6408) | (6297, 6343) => -2.3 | 12.1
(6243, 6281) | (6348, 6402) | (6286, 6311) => -0.7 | 12.2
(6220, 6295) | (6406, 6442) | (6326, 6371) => -1.9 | 12.5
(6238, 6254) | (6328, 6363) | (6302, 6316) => 0.2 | 12.7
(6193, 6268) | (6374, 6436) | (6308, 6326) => -0.7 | 12.3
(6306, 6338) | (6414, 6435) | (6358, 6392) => 1.3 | 12.9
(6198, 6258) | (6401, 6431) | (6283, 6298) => -0.2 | 12.2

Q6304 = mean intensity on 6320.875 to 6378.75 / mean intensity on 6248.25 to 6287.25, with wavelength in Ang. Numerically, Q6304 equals 1.1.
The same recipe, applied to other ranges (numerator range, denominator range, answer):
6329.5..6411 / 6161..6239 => 1.08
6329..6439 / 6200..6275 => 1.08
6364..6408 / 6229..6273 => 1.04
